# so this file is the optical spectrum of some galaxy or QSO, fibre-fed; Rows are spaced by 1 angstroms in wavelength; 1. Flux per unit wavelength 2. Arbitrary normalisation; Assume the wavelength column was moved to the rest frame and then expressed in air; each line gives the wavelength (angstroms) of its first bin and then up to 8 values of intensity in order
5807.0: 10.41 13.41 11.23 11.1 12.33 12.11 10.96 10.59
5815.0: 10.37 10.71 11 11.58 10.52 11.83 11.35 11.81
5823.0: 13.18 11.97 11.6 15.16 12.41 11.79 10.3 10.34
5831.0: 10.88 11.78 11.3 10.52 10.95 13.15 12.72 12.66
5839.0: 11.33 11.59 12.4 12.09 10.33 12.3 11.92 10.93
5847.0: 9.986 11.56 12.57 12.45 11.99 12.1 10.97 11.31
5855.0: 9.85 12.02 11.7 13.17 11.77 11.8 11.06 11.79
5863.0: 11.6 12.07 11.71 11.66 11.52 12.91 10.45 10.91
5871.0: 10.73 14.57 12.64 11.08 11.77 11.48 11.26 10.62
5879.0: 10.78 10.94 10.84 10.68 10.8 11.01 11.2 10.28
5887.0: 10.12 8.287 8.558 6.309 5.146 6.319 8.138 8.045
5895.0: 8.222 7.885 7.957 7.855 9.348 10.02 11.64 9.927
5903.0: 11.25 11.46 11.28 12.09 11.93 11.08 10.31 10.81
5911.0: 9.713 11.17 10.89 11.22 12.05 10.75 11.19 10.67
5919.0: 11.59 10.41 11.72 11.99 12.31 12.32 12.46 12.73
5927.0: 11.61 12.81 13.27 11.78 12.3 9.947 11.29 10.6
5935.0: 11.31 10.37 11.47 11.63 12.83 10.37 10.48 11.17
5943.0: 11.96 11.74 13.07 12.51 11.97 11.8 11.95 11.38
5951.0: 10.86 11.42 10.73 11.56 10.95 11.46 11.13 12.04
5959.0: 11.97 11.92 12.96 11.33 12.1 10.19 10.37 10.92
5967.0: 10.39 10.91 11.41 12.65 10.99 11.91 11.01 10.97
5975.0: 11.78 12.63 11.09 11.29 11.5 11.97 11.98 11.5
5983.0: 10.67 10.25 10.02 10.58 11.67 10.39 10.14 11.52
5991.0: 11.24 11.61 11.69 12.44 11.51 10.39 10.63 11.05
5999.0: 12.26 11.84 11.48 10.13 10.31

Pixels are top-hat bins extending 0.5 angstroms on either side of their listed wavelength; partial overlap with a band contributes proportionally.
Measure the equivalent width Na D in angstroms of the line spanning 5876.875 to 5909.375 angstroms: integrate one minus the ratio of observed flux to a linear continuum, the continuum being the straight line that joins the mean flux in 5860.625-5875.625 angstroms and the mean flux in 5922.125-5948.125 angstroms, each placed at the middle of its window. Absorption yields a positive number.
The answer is 5.6 angstroms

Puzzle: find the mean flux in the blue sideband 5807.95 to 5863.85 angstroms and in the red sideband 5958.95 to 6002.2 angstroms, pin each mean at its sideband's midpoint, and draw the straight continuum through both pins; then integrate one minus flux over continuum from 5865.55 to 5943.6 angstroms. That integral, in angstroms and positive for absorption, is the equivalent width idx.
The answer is 4.8 angstroms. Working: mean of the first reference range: 11.6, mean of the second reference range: 11.3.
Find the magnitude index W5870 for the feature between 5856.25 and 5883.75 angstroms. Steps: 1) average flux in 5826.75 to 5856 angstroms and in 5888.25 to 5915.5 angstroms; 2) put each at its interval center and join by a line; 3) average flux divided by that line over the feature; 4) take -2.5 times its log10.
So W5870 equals -0.09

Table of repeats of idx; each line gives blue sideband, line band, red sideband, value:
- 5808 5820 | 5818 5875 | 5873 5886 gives -2.9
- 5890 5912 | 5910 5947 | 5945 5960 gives -3.2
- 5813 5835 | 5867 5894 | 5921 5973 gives 2.9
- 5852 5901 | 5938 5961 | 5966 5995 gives -1.2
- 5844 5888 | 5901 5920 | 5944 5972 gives 0.7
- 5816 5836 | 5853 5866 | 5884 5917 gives -1.0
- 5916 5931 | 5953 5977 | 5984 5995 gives -0.1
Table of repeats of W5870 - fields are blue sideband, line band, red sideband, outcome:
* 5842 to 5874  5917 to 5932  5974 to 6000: -0.04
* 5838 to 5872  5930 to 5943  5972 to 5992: 0.02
